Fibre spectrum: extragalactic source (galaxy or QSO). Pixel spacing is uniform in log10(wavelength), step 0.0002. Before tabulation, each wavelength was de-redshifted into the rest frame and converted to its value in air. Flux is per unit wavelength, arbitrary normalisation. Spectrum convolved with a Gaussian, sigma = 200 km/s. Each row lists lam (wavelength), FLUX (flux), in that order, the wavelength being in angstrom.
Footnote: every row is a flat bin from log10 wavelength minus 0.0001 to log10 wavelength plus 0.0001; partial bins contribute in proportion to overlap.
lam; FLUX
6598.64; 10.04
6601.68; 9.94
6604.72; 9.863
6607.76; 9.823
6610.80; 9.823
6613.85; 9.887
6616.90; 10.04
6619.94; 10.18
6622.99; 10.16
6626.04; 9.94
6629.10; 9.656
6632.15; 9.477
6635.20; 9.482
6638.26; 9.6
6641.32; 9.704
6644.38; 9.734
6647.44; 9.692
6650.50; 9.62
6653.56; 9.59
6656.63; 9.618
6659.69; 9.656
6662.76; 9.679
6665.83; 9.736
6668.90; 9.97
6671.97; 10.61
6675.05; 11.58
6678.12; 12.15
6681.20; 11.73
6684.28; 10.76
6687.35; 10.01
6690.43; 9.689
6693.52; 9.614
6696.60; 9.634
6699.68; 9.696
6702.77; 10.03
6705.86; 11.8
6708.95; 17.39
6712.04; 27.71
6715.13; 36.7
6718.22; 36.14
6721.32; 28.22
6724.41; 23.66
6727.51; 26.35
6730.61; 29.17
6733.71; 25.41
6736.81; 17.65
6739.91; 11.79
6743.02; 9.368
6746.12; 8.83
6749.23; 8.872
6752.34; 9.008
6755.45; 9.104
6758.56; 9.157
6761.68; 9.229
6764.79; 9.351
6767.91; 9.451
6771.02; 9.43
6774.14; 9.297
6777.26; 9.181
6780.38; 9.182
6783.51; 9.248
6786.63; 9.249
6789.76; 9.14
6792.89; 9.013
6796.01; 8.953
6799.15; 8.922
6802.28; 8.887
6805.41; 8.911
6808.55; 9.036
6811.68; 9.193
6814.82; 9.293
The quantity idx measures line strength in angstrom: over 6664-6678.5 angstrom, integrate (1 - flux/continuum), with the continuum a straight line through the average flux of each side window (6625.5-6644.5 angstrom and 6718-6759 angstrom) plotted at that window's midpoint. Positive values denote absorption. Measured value 2.1 angstrom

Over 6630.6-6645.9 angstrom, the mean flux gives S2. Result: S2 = 9.6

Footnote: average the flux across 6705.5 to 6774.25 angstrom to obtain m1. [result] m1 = 17.3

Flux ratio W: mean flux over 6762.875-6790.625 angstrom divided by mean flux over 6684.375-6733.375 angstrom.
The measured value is 0.5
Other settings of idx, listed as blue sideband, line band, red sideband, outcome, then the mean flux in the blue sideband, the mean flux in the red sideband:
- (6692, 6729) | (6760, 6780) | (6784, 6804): 4.9 angstrom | 20.6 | 9.04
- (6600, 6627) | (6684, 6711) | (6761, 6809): -4.9 angstrom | 9.96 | 9.16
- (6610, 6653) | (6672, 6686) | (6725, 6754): 1.4 angstrom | 9.78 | 16.5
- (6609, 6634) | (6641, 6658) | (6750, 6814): 0.2 angstrom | 9.89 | 9.14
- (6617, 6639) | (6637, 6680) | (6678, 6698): 0.1 angstrom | 9.81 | 10.4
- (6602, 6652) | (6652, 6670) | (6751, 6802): -0.1 angstrom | 9.8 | 9.17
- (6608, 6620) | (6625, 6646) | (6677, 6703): 0.9 angstrom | 9.94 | 10.4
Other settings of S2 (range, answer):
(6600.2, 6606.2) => 9.9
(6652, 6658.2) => 9.61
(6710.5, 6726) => 30.5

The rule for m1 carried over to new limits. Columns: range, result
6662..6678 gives 10.5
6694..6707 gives 10.2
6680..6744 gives 18.3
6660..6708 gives 10.5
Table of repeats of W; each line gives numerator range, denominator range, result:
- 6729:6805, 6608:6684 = 1.10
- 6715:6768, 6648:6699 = 1.70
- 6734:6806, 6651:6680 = 0.96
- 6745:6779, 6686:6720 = 0.53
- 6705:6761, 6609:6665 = 1.96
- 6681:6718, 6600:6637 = 1.57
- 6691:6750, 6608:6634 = 1.90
